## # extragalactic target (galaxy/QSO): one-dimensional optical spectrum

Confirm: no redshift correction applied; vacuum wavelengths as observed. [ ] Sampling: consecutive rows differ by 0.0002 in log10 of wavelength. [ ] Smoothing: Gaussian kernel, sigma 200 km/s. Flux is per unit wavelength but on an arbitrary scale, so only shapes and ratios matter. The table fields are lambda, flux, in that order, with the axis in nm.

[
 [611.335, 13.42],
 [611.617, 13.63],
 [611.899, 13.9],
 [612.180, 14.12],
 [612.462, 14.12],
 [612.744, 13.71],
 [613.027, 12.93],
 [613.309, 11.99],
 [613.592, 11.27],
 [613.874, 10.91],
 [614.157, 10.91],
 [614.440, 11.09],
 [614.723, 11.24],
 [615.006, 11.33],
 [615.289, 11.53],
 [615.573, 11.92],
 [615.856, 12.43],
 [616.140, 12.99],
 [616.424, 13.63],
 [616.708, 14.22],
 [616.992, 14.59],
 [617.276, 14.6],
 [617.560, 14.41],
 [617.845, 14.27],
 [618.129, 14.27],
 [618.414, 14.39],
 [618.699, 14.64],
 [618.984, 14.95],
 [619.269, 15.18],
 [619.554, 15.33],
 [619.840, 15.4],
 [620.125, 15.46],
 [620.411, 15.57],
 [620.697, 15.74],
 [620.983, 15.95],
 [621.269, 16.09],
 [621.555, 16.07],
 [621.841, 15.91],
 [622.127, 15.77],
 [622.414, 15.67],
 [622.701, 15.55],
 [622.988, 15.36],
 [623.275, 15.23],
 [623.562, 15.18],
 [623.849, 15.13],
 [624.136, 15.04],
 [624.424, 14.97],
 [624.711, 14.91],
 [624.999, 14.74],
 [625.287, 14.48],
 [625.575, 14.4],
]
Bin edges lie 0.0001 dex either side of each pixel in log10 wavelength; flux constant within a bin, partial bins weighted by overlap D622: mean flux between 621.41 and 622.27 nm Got 15.9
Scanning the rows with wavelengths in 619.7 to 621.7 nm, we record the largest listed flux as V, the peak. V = 16.09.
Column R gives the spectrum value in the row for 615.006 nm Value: 11.33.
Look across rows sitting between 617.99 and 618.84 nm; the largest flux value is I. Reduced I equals 14.64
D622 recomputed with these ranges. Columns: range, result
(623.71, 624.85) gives 15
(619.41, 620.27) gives 15.4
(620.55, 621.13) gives 15.8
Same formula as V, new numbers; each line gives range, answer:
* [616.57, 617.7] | 14.6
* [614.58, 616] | 12.43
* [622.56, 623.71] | 15.55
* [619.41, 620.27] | 15.46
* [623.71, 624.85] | 15.13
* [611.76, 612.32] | 14.12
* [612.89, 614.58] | 12.93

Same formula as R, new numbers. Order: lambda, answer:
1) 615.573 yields 11.92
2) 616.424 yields 13.63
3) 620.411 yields 15.57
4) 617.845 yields 14.27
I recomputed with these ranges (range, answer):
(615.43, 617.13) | 14.59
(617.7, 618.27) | 14.27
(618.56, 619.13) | 14.95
